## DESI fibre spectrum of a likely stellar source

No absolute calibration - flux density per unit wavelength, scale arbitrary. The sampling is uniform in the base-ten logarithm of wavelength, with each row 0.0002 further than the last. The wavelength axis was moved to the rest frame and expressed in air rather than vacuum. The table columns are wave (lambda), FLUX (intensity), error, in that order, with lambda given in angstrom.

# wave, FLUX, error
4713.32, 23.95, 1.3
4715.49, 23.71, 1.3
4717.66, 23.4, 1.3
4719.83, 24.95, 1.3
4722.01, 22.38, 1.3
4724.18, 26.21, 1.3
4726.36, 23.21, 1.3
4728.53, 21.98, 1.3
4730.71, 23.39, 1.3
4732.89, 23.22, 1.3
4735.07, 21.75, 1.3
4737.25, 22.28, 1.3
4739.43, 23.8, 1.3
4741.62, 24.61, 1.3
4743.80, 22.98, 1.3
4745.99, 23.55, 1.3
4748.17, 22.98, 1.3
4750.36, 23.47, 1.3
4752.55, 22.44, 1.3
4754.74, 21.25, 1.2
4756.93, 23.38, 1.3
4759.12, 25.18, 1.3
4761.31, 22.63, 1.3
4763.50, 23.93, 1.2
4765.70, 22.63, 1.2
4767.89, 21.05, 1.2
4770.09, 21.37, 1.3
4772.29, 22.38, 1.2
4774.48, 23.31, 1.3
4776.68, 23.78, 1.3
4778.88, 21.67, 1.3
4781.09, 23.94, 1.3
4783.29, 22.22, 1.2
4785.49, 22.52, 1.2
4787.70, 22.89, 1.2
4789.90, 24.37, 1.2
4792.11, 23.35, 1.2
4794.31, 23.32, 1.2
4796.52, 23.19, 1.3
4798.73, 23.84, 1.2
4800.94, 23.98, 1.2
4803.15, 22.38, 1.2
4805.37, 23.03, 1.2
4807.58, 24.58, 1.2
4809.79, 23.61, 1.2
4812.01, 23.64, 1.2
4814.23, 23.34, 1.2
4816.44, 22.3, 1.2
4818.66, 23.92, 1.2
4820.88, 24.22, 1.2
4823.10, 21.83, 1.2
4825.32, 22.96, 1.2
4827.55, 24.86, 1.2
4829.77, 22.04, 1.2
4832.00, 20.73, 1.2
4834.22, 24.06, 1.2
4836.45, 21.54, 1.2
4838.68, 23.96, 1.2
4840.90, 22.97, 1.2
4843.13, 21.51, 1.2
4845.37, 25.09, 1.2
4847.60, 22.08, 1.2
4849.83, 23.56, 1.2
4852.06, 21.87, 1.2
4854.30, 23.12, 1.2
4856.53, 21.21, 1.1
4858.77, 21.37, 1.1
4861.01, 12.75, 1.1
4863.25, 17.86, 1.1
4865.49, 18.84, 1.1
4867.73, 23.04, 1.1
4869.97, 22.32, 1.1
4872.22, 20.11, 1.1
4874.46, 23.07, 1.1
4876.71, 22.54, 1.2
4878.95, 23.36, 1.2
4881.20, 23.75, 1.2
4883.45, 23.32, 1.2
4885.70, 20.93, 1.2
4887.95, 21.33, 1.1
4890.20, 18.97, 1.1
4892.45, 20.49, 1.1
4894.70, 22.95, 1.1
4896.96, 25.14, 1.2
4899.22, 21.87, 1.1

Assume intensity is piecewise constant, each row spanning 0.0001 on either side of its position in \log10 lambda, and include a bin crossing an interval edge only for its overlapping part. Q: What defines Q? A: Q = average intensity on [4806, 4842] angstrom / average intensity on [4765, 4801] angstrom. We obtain 1.0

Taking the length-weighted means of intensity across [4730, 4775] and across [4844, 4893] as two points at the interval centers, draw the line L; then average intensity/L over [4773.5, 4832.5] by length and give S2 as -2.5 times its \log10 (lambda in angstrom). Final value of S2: -0.04 mag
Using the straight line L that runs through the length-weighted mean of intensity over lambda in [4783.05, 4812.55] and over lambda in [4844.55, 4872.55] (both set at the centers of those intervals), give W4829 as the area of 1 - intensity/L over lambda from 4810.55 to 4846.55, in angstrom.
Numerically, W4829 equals -1.45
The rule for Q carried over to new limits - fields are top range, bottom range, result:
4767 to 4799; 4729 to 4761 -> 0.99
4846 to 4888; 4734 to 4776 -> 0.94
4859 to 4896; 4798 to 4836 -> 0.90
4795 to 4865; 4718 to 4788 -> 0.97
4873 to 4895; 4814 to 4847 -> 0.96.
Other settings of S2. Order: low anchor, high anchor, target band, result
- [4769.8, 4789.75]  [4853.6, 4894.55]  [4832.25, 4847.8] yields -0.062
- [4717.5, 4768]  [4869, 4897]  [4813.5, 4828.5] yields -0.036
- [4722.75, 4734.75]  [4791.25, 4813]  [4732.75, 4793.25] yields 0.024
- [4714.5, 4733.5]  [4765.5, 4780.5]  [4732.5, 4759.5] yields -0.002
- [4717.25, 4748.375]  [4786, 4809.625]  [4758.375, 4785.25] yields 0.030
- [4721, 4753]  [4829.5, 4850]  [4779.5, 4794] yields -0.008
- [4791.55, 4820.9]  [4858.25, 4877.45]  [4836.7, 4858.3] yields -0.074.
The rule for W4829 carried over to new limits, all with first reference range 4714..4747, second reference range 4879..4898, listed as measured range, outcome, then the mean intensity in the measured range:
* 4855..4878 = 2.0 angstrom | 20.4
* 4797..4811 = -0.4 angstrom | 23.5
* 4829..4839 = 0.1 angstrom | 22.4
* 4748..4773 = 0.5 angstrom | 22.7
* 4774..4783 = 0.0 angstrom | 23.1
